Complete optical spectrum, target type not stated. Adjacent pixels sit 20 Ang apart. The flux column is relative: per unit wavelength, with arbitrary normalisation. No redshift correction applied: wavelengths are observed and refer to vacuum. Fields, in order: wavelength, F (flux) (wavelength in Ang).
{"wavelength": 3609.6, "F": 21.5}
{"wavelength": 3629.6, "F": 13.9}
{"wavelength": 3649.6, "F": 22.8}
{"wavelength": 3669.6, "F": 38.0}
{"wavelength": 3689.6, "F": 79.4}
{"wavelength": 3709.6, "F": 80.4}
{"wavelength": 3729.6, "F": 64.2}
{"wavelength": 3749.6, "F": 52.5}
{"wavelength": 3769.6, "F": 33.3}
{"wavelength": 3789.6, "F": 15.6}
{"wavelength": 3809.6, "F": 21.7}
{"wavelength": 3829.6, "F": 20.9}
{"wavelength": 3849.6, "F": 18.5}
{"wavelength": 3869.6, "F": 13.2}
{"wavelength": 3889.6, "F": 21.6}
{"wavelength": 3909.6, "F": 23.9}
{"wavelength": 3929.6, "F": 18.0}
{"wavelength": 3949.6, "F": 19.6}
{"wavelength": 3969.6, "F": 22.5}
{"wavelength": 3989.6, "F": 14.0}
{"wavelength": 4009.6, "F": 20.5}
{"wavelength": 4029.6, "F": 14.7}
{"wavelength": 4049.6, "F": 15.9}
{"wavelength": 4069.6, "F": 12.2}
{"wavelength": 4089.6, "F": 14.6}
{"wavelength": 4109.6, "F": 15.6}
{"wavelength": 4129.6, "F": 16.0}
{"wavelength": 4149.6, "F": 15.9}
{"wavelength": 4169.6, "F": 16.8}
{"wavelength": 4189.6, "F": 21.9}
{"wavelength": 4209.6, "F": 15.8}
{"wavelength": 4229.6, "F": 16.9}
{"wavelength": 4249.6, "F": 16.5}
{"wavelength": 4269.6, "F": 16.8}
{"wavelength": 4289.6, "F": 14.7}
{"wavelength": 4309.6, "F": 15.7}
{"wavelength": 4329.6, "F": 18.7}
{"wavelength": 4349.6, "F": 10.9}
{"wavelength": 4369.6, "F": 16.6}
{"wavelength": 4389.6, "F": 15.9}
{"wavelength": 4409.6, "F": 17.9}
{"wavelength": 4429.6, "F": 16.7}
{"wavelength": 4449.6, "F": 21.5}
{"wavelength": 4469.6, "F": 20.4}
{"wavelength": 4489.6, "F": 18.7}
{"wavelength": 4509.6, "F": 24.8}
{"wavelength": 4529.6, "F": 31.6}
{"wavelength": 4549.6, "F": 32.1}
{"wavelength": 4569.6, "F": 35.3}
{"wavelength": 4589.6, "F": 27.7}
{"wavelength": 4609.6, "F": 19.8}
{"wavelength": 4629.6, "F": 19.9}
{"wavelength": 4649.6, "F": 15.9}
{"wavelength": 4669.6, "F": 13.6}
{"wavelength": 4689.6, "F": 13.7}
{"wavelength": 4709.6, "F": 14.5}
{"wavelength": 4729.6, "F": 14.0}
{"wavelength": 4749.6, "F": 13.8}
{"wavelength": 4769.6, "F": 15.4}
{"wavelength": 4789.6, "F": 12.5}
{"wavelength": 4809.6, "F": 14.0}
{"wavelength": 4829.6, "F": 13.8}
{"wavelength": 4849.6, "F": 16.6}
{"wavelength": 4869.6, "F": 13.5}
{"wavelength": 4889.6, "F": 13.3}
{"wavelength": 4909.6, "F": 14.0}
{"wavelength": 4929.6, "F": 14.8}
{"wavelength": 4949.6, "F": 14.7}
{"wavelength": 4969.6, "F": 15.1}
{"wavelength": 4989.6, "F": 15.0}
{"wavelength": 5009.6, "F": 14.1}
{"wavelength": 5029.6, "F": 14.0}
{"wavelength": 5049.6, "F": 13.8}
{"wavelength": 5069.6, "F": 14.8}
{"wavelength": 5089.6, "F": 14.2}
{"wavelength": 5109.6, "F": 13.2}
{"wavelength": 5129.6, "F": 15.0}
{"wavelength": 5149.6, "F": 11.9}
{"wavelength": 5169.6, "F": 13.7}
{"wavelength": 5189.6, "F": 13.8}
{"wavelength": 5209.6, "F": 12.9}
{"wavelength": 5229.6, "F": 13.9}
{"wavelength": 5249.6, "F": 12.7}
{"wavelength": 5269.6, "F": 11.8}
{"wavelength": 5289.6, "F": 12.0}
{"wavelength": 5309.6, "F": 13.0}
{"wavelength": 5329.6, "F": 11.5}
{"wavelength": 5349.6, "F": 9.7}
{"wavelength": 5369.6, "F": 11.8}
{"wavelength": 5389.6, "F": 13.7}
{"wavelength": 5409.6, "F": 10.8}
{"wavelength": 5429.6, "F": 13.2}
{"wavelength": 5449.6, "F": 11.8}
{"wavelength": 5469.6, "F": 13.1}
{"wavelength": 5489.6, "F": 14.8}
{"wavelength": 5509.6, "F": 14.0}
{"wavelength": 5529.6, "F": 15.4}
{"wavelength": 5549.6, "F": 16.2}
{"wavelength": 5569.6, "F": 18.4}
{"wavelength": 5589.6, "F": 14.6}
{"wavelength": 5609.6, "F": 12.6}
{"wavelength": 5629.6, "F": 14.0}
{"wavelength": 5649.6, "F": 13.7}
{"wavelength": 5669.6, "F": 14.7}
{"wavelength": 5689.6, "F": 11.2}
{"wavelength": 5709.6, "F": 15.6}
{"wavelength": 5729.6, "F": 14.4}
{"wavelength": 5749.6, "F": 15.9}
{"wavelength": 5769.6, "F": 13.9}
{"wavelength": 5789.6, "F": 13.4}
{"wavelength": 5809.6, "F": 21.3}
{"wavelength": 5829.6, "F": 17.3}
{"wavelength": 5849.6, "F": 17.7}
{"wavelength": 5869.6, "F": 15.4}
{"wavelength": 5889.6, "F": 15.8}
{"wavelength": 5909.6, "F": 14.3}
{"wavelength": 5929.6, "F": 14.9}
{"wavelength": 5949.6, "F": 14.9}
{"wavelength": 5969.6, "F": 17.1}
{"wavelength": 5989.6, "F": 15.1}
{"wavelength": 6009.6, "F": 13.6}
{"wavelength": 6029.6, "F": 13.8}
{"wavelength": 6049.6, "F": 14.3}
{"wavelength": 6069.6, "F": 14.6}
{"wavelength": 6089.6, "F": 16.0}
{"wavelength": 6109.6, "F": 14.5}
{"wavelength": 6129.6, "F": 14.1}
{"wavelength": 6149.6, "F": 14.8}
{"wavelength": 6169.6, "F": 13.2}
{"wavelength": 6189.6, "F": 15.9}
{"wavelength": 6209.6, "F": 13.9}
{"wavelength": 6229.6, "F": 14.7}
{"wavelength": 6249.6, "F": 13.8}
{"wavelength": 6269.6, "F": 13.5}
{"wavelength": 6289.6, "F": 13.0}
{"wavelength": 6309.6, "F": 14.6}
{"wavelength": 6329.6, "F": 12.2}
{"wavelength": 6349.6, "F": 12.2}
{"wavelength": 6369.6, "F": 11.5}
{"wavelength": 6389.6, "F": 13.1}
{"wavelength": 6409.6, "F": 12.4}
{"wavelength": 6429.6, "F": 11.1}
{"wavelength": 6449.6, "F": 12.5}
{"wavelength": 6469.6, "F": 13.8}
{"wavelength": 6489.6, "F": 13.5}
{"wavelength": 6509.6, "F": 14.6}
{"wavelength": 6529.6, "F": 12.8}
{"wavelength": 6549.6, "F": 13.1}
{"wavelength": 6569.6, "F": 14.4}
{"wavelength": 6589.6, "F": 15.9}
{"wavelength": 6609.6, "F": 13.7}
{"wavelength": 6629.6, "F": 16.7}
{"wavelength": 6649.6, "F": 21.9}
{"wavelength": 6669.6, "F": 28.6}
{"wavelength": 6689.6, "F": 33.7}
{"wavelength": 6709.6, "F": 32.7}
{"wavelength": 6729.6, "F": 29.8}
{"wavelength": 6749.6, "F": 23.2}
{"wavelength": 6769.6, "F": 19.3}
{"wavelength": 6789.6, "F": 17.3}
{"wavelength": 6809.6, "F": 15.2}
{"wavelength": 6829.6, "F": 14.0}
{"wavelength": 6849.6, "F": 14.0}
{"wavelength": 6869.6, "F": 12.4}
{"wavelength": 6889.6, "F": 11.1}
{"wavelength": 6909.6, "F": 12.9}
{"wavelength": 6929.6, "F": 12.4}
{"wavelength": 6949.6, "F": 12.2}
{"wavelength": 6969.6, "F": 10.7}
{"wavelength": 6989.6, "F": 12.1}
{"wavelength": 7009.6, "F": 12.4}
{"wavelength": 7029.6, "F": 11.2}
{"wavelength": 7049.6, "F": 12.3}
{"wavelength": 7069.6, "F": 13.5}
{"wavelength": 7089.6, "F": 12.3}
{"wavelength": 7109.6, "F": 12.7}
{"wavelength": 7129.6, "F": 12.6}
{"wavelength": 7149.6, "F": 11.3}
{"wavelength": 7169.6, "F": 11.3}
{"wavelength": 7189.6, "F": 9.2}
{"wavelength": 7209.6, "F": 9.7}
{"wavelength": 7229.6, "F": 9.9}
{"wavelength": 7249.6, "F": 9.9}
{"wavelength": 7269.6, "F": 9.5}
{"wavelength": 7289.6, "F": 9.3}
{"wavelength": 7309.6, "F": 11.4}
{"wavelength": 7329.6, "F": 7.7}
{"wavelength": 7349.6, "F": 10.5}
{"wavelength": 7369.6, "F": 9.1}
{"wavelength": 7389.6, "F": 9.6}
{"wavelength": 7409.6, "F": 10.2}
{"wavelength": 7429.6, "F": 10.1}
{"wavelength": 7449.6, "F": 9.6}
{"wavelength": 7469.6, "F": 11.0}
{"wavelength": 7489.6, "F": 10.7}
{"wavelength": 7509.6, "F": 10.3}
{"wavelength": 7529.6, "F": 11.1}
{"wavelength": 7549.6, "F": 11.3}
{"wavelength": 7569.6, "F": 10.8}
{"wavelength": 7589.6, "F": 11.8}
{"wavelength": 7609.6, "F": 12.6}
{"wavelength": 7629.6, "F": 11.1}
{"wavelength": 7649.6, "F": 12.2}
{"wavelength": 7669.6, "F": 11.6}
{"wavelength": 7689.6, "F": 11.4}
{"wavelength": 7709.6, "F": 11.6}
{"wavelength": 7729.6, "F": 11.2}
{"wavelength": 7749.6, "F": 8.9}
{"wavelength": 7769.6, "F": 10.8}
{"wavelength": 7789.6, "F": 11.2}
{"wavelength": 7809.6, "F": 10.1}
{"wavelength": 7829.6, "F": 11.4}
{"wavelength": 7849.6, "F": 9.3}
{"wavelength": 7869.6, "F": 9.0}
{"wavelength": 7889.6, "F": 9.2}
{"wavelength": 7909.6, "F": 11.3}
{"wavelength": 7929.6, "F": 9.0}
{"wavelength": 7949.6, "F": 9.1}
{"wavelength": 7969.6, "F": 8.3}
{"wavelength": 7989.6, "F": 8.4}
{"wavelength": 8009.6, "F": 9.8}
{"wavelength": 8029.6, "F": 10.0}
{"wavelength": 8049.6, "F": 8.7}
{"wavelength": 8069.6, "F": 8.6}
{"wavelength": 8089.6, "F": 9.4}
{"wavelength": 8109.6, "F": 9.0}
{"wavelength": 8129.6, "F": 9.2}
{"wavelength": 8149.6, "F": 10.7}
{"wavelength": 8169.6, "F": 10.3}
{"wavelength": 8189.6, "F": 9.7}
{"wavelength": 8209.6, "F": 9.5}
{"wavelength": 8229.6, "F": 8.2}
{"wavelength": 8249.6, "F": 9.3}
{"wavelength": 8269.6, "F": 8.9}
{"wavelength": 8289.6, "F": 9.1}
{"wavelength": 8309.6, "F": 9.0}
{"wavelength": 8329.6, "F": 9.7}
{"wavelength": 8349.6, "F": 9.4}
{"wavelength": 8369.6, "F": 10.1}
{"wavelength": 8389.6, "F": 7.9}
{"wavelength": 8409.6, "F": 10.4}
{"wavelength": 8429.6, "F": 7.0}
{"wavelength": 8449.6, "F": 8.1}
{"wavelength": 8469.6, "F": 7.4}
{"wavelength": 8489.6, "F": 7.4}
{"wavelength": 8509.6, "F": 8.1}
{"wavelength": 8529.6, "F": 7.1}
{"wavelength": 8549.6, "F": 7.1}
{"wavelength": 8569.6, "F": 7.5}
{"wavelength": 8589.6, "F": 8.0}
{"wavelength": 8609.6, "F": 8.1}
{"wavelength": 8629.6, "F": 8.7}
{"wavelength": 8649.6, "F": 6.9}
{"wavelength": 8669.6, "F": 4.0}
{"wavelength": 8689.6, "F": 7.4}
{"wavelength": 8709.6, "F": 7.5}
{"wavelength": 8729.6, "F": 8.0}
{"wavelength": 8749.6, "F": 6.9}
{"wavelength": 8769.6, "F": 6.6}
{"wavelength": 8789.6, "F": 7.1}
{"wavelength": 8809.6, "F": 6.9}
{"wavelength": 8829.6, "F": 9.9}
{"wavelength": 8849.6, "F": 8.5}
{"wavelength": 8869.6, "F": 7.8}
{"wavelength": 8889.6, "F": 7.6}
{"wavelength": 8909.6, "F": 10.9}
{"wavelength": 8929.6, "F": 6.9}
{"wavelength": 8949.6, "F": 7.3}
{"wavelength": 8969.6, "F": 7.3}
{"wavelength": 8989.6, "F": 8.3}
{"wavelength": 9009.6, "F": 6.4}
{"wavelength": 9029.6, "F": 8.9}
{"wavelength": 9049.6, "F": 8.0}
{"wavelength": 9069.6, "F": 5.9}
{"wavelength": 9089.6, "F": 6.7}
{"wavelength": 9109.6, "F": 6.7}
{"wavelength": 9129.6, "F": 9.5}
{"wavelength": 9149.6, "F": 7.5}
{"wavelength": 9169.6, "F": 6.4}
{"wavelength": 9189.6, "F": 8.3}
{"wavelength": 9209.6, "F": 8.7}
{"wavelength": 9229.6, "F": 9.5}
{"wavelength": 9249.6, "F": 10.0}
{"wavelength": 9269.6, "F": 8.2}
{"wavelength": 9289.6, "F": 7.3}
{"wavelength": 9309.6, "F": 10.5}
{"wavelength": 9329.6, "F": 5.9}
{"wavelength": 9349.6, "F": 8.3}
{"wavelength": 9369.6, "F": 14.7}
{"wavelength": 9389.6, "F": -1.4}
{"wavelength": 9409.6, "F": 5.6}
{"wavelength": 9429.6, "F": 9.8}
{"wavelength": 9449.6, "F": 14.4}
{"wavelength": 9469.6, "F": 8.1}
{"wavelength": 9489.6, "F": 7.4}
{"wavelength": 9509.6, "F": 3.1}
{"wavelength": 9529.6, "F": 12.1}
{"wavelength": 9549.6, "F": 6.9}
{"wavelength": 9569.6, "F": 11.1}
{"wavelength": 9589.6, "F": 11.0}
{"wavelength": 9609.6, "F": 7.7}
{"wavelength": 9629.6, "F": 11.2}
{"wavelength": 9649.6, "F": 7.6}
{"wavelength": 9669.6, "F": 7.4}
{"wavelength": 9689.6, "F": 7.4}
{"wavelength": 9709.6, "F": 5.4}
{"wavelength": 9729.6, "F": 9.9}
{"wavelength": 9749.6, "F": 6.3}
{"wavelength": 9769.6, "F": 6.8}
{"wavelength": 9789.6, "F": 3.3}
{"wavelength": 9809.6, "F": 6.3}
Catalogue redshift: 1.391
